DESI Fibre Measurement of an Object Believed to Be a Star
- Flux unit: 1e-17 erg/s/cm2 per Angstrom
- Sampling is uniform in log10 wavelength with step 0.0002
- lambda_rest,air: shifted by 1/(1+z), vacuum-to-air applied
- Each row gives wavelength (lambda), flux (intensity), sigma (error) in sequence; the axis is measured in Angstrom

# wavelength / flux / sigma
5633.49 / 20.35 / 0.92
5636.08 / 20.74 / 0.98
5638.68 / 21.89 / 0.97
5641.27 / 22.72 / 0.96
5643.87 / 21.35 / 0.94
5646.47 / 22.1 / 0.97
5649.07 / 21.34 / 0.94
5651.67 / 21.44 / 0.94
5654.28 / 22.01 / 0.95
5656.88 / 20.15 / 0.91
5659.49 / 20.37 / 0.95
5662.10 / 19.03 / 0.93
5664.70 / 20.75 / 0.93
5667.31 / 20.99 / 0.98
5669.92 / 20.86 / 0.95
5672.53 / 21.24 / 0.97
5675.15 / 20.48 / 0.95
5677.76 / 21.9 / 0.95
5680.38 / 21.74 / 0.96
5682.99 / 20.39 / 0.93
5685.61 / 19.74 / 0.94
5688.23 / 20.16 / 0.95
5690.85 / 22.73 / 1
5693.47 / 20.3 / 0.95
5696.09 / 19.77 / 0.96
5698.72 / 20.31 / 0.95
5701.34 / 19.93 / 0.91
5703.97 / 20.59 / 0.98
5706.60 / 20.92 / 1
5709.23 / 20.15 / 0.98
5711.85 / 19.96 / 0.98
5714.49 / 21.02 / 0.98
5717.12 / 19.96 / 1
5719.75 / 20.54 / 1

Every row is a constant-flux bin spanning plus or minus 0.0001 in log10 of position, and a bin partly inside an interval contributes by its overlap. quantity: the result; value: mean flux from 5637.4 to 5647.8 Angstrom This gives 22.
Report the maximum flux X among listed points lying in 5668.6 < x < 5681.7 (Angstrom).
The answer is 21.9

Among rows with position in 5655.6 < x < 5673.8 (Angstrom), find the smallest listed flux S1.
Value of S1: 19.03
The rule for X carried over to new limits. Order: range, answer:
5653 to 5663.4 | 22.01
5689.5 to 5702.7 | 22.73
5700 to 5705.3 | 20.59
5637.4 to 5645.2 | 22.72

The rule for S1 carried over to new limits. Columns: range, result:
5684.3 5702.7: 19.74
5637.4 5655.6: 21.34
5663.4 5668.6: 20.75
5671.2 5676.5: 20.48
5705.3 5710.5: 20.15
